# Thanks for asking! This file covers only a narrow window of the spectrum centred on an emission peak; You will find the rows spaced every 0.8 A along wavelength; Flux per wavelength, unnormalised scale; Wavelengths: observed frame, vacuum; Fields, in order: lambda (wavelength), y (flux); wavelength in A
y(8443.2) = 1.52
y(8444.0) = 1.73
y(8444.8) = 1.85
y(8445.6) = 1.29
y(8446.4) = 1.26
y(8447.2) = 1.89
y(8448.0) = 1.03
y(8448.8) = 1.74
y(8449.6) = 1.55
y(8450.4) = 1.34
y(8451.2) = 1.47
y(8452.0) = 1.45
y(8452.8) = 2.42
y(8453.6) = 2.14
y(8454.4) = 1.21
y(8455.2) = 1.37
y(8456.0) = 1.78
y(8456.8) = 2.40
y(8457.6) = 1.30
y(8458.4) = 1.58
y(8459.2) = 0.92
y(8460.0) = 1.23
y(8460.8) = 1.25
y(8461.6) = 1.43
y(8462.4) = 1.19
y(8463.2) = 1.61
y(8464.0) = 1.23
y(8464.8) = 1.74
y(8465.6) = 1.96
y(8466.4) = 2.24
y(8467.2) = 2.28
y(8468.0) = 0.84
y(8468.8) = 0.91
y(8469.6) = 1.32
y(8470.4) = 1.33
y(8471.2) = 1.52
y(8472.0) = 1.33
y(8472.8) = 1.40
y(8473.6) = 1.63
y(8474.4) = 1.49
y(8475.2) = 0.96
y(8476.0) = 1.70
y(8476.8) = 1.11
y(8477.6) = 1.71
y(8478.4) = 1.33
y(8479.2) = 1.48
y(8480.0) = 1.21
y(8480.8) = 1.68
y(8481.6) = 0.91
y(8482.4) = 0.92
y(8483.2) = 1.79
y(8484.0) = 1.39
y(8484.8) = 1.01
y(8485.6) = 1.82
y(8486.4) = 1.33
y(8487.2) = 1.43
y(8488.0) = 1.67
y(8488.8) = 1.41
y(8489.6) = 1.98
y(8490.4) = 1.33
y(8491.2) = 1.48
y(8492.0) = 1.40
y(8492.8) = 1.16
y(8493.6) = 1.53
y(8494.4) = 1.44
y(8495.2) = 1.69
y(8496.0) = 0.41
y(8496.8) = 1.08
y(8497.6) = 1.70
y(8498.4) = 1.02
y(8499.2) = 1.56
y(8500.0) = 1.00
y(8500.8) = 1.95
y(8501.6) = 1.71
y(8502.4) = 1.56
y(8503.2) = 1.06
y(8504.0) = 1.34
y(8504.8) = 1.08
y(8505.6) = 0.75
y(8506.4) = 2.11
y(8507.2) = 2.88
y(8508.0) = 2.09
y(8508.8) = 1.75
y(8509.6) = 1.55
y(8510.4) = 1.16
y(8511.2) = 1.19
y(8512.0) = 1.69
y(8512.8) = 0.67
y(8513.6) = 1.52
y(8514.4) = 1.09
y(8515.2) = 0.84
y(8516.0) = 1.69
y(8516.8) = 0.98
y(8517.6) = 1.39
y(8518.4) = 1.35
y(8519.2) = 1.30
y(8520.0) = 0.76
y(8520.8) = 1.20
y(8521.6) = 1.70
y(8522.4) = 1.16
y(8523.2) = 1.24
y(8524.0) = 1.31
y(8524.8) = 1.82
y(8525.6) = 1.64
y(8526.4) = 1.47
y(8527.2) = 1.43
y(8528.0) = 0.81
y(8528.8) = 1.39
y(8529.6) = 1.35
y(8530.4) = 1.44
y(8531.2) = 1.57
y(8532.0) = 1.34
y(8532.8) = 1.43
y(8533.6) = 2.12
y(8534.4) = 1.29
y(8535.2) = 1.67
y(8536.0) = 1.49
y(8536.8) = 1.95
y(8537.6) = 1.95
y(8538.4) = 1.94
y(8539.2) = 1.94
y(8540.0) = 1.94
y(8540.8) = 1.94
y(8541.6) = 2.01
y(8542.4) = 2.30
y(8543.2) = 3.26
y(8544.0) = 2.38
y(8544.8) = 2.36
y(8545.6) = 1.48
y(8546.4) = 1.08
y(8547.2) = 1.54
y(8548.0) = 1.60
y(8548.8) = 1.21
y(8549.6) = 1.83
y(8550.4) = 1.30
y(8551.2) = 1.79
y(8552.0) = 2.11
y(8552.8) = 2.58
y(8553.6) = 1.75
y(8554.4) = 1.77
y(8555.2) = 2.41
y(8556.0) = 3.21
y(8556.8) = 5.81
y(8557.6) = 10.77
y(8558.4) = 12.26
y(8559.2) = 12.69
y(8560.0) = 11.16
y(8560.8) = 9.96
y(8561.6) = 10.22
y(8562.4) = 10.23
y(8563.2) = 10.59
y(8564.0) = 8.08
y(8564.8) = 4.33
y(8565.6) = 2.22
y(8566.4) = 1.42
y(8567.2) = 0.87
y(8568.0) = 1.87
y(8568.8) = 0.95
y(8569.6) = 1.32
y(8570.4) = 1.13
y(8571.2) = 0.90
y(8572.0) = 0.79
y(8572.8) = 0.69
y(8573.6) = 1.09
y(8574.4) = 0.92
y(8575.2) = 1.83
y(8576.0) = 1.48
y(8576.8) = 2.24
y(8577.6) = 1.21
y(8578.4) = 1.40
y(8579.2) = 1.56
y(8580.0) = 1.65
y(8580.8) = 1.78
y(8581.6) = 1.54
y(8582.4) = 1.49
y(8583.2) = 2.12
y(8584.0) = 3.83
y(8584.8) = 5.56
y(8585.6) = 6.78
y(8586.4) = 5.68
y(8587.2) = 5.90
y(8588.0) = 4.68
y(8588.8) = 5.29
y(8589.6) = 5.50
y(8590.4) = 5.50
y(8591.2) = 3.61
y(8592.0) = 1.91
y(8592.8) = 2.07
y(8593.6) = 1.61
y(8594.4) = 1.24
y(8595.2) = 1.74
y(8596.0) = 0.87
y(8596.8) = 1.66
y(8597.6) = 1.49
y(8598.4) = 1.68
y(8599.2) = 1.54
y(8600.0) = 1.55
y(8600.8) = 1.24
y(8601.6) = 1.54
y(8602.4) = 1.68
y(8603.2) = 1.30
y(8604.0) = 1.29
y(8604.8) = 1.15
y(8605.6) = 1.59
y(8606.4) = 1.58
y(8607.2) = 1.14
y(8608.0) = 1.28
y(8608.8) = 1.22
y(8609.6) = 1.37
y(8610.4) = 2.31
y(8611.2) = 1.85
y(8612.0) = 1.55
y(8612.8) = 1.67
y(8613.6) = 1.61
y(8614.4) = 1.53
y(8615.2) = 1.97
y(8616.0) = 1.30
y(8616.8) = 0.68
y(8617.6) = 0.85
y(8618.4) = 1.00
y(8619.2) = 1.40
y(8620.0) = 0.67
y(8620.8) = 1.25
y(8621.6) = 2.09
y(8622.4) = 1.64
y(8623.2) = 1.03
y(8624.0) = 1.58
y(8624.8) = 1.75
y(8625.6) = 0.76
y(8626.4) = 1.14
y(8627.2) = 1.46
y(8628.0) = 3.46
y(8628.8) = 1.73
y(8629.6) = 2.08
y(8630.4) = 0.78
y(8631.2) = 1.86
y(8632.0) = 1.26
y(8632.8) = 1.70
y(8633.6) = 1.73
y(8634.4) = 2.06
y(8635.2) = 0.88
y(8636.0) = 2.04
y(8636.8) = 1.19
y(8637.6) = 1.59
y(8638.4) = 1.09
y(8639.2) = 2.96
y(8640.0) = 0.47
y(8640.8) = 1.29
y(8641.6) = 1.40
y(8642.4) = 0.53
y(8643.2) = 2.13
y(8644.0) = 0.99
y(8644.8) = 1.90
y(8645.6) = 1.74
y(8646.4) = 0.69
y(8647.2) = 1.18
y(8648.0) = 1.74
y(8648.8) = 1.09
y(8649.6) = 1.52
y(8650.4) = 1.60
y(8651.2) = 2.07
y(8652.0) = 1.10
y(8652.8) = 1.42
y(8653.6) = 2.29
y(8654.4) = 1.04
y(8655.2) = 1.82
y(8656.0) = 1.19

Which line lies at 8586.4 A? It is [N II]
